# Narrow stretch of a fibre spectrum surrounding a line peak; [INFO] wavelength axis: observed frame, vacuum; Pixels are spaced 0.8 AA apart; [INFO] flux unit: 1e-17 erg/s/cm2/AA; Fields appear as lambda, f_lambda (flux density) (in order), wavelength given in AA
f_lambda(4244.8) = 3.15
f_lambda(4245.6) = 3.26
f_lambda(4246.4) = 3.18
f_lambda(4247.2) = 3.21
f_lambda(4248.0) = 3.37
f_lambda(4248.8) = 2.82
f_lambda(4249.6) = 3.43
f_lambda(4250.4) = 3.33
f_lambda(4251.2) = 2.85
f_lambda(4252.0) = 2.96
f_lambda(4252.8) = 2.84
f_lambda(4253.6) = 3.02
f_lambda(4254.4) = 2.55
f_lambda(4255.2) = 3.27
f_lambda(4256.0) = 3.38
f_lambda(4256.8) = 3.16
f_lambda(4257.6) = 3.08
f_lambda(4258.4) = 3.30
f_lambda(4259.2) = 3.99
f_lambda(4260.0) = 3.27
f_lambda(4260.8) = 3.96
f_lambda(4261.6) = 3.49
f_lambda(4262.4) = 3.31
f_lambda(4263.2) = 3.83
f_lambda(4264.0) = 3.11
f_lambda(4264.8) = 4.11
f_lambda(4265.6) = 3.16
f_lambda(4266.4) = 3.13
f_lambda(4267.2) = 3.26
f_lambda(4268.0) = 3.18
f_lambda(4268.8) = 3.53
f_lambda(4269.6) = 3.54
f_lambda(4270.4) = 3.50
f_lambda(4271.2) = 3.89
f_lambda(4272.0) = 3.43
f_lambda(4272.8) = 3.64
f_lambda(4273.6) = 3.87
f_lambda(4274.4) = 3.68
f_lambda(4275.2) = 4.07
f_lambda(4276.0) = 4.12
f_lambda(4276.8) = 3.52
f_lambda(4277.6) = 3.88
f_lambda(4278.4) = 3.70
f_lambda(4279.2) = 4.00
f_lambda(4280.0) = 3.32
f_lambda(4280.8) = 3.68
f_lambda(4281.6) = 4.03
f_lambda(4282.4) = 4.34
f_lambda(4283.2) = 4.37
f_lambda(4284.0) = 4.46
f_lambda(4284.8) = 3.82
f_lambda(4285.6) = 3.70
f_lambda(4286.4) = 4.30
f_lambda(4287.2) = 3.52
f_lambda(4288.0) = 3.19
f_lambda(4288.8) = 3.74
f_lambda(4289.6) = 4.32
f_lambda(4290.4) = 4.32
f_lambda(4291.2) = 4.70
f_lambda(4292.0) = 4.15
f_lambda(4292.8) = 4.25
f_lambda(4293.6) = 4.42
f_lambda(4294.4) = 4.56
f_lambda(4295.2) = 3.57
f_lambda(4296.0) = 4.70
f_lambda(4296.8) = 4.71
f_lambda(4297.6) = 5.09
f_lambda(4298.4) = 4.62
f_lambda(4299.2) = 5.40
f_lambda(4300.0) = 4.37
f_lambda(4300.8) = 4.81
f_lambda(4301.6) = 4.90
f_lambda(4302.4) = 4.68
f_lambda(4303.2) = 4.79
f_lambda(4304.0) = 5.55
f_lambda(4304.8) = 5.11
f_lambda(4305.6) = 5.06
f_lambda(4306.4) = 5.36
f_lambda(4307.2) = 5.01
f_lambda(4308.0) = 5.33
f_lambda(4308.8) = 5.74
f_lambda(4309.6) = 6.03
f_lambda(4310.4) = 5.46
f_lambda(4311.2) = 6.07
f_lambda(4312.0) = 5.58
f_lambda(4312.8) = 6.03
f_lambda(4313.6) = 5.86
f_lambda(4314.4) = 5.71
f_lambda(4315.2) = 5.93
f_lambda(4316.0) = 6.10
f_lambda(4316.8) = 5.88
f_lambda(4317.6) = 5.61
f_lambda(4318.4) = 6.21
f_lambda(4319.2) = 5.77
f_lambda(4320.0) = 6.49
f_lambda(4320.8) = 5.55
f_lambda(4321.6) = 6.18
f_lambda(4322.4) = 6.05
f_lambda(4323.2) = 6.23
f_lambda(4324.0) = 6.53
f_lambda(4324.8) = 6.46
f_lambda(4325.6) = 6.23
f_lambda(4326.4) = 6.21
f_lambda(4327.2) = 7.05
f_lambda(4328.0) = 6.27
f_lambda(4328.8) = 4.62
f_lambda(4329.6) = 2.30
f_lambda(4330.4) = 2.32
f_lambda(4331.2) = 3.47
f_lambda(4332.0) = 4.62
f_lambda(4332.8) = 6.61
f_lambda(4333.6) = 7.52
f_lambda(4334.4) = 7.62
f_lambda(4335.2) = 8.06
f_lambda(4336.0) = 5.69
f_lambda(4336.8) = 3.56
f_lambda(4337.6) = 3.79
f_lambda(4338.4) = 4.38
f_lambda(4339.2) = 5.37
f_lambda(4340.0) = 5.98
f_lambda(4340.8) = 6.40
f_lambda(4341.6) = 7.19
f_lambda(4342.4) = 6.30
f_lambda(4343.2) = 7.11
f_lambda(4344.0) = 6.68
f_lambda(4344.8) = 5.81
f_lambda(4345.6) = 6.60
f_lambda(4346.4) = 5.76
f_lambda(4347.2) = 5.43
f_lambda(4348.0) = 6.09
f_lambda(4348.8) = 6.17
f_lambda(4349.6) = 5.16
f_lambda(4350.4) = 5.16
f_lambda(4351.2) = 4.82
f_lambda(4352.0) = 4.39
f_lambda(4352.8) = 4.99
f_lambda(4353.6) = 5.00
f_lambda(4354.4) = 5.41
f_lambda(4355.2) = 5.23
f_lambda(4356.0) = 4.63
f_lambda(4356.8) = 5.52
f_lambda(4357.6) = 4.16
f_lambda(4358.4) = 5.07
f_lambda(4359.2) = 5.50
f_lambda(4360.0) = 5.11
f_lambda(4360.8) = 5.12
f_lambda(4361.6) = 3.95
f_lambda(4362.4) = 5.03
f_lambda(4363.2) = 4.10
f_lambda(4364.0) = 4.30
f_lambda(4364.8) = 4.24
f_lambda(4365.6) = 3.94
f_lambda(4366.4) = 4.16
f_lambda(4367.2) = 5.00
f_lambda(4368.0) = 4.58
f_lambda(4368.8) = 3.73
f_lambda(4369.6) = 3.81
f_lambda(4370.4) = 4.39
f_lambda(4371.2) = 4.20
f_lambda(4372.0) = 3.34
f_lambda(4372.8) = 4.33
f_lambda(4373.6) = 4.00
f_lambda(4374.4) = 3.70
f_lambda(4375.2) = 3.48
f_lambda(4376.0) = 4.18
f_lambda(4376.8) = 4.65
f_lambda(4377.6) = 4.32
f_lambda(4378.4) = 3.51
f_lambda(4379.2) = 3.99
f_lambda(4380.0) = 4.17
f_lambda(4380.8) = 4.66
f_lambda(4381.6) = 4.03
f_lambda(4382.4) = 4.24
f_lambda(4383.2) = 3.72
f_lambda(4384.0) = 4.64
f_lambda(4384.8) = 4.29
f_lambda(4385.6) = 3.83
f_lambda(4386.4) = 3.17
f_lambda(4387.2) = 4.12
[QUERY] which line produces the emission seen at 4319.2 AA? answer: C IV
